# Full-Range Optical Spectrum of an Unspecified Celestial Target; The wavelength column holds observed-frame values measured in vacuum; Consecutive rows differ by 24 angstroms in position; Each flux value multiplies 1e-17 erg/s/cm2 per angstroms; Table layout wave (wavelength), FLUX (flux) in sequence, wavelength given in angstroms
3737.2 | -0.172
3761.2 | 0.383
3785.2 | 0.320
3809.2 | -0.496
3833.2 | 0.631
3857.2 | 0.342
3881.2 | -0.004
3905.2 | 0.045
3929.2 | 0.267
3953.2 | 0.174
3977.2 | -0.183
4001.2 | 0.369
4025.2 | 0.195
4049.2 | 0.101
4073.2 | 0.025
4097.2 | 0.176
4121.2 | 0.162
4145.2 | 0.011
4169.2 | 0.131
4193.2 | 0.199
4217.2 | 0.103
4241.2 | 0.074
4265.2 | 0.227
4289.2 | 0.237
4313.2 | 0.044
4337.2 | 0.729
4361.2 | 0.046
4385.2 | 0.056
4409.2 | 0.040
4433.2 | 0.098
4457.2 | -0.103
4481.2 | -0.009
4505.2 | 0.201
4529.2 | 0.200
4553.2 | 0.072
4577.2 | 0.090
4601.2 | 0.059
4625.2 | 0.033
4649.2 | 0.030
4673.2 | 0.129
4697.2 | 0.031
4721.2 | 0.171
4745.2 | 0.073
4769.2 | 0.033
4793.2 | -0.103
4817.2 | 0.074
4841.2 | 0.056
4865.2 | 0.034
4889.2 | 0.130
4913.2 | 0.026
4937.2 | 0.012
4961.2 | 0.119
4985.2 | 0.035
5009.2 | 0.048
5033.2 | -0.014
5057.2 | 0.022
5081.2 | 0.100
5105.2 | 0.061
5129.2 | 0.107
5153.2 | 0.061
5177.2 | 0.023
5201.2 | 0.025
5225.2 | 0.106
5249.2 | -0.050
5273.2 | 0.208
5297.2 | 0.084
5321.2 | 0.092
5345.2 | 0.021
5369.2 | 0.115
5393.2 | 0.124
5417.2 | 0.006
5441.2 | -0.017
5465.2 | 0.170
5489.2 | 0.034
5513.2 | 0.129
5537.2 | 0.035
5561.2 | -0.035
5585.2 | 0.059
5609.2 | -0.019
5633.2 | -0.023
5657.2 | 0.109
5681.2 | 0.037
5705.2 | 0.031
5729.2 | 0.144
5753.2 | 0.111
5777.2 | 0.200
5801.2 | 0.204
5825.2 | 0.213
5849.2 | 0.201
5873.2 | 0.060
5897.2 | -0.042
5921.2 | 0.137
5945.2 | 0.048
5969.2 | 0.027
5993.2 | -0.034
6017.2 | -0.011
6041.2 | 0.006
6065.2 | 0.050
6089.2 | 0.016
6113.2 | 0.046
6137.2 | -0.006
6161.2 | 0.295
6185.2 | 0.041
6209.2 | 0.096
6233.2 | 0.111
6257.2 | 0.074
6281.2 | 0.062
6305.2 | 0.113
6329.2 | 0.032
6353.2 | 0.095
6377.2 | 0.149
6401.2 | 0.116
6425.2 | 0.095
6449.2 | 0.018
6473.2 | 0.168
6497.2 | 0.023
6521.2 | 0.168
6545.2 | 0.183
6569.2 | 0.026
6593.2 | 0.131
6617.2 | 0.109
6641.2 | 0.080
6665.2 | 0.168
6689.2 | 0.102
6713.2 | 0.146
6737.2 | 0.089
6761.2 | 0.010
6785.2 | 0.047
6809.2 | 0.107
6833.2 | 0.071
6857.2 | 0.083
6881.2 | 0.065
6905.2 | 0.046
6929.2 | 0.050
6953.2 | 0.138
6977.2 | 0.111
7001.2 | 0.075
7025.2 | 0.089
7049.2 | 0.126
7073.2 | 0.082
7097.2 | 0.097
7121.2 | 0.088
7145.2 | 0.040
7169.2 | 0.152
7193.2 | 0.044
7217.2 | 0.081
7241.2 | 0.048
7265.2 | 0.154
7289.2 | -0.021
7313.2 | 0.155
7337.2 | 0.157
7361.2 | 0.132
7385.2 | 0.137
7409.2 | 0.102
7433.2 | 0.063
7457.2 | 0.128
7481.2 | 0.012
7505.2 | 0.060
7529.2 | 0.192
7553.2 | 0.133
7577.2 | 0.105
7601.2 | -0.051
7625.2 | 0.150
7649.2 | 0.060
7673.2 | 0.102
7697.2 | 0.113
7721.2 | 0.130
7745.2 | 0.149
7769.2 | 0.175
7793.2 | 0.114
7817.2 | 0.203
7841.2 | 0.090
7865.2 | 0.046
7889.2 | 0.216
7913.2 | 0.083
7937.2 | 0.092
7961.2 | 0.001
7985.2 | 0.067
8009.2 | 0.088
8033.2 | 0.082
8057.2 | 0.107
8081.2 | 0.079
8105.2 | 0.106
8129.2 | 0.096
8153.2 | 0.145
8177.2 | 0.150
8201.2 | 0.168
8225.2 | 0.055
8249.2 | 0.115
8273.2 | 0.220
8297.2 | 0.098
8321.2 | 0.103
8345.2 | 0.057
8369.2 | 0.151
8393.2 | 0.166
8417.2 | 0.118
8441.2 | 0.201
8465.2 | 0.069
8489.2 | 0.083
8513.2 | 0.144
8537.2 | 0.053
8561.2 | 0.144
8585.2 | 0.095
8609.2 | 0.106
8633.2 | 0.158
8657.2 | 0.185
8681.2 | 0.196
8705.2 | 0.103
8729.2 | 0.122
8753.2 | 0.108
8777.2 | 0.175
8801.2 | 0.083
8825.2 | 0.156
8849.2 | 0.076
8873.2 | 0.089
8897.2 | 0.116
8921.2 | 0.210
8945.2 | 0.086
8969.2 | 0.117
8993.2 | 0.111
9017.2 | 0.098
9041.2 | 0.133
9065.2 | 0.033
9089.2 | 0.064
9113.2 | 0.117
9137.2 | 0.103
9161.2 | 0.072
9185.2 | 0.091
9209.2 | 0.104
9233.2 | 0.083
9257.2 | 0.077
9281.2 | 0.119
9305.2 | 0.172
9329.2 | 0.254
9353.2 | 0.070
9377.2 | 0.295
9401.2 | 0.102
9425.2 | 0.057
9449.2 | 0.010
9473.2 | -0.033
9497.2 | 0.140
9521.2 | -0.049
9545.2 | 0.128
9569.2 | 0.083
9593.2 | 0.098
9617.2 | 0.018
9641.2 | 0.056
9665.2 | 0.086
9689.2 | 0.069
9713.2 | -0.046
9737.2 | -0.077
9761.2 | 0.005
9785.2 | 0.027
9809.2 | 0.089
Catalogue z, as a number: 0.651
